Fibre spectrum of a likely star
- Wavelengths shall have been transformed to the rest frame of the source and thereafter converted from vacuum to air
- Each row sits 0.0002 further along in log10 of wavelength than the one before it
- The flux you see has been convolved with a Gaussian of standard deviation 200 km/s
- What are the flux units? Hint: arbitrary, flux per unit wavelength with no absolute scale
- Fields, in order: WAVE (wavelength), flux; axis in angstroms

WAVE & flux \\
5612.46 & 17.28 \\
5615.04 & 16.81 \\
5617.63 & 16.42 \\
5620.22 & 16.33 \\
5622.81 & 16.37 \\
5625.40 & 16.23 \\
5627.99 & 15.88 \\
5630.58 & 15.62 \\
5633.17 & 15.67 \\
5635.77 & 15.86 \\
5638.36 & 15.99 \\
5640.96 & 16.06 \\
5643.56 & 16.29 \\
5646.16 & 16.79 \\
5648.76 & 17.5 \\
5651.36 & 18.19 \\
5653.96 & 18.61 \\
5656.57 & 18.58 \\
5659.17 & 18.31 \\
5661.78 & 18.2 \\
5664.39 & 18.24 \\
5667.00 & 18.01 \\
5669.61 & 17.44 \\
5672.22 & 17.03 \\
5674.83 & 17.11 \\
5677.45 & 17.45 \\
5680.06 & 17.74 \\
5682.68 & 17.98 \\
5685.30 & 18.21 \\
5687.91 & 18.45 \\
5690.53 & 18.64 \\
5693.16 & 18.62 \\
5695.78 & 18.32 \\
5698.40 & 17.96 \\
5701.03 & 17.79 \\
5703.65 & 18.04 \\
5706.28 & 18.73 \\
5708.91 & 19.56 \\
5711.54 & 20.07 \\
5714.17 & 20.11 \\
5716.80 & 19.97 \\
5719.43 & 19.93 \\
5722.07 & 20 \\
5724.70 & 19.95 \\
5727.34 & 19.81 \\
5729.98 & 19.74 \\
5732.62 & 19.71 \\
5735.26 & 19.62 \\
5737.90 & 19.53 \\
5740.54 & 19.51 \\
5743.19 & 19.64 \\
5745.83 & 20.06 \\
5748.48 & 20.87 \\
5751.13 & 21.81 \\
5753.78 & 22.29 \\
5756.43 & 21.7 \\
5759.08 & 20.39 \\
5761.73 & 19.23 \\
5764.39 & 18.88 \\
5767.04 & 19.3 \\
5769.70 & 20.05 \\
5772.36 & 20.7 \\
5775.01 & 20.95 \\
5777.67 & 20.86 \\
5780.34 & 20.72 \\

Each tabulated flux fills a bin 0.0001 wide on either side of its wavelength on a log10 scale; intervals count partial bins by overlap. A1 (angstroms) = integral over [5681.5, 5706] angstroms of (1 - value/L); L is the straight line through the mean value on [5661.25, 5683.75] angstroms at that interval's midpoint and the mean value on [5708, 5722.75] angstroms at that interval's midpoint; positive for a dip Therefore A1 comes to 0.7 angstroms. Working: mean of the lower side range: 17.7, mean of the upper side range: 19.9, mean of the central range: 18.2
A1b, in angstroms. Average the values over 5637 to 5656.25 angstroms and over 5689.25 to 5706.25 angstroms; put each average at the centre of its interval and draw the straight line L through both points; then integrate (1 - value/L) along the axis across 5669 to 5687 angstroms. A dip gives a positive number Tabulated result 0.24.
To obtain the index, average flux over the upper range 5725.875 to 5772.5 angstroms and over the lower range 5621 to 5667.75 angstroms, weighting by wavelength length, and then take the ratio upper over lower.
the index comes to 1.2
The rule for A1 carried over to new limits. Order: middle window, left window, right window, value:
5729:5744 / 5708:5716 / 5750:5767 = 0.49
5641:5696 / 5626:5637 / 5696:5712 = -2.02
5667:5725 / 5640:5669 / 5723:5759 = 1.28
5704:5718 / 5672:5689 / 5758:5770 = -0.90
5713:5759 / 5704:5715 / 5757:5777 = -1.24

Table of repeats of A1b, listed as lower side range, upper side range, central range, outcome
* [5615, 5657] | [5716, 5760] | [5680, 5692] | 0.10 angstroms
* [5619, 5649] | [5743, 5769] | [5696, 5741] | -0.60 angstroms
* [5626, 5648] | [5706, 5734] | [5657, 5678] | -0.40 angstroms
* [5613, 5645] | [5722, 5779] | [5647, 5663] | -1.09 angstroms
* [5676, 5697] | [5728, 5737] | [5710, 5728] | -0.69 angstroms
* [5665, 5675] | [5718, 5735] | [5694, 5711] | 0.33 angstroms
